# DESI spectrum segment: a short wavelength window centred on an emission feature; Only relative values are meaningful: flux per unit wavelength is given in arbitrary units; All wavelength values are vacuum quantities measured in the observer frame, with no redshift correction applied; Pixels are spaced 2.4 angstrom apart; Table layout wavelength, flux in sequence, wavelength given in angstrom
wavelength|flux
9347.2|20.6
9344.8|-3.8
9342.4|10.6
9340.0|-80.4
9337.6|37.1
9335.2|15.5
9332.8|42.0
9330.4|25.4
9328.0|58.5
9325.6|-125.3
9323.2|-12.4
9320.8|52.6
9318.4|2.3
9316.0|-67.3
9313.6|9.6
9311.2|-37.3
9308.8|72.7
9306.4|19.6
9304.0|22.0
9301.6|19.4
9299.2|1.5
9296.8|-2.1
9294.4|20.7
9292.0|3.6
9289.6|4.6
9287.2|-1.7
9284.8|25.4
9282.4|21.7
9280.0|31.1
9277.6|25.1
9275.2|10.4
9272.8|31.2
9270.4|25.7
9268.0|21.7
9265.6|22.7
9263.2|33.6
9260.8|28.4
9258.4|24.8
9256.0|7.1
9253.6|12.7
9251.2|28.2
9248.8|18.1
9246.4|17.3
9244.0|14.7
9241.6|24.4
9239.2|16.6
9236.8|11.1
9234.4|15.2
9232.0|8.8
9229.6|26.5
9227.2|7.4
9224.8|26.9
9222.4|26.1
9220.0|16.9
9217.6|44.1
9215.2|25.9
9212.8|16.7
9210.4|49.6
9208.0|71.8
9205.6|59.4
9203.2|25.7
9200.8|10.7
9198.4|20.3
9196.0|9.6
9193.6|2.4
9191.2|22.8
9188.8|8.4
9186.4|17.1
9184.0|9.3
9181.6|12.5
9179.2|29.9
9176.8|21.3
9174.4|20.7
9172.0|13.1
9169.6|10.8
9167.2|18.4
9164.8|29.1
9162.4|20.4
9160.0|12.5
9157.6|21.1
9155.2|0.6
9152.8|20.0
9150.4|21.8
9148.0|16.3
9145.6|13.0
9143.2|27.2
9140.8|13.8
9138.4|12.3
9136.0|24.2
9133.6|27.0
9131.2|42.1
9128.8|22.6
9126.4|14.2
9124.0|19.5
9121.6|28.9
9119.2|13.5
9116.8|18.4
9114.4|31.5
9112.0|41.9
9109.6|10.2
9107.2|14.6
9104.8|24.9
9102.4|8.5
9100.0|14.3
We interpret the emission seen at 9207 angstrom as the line H-beta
